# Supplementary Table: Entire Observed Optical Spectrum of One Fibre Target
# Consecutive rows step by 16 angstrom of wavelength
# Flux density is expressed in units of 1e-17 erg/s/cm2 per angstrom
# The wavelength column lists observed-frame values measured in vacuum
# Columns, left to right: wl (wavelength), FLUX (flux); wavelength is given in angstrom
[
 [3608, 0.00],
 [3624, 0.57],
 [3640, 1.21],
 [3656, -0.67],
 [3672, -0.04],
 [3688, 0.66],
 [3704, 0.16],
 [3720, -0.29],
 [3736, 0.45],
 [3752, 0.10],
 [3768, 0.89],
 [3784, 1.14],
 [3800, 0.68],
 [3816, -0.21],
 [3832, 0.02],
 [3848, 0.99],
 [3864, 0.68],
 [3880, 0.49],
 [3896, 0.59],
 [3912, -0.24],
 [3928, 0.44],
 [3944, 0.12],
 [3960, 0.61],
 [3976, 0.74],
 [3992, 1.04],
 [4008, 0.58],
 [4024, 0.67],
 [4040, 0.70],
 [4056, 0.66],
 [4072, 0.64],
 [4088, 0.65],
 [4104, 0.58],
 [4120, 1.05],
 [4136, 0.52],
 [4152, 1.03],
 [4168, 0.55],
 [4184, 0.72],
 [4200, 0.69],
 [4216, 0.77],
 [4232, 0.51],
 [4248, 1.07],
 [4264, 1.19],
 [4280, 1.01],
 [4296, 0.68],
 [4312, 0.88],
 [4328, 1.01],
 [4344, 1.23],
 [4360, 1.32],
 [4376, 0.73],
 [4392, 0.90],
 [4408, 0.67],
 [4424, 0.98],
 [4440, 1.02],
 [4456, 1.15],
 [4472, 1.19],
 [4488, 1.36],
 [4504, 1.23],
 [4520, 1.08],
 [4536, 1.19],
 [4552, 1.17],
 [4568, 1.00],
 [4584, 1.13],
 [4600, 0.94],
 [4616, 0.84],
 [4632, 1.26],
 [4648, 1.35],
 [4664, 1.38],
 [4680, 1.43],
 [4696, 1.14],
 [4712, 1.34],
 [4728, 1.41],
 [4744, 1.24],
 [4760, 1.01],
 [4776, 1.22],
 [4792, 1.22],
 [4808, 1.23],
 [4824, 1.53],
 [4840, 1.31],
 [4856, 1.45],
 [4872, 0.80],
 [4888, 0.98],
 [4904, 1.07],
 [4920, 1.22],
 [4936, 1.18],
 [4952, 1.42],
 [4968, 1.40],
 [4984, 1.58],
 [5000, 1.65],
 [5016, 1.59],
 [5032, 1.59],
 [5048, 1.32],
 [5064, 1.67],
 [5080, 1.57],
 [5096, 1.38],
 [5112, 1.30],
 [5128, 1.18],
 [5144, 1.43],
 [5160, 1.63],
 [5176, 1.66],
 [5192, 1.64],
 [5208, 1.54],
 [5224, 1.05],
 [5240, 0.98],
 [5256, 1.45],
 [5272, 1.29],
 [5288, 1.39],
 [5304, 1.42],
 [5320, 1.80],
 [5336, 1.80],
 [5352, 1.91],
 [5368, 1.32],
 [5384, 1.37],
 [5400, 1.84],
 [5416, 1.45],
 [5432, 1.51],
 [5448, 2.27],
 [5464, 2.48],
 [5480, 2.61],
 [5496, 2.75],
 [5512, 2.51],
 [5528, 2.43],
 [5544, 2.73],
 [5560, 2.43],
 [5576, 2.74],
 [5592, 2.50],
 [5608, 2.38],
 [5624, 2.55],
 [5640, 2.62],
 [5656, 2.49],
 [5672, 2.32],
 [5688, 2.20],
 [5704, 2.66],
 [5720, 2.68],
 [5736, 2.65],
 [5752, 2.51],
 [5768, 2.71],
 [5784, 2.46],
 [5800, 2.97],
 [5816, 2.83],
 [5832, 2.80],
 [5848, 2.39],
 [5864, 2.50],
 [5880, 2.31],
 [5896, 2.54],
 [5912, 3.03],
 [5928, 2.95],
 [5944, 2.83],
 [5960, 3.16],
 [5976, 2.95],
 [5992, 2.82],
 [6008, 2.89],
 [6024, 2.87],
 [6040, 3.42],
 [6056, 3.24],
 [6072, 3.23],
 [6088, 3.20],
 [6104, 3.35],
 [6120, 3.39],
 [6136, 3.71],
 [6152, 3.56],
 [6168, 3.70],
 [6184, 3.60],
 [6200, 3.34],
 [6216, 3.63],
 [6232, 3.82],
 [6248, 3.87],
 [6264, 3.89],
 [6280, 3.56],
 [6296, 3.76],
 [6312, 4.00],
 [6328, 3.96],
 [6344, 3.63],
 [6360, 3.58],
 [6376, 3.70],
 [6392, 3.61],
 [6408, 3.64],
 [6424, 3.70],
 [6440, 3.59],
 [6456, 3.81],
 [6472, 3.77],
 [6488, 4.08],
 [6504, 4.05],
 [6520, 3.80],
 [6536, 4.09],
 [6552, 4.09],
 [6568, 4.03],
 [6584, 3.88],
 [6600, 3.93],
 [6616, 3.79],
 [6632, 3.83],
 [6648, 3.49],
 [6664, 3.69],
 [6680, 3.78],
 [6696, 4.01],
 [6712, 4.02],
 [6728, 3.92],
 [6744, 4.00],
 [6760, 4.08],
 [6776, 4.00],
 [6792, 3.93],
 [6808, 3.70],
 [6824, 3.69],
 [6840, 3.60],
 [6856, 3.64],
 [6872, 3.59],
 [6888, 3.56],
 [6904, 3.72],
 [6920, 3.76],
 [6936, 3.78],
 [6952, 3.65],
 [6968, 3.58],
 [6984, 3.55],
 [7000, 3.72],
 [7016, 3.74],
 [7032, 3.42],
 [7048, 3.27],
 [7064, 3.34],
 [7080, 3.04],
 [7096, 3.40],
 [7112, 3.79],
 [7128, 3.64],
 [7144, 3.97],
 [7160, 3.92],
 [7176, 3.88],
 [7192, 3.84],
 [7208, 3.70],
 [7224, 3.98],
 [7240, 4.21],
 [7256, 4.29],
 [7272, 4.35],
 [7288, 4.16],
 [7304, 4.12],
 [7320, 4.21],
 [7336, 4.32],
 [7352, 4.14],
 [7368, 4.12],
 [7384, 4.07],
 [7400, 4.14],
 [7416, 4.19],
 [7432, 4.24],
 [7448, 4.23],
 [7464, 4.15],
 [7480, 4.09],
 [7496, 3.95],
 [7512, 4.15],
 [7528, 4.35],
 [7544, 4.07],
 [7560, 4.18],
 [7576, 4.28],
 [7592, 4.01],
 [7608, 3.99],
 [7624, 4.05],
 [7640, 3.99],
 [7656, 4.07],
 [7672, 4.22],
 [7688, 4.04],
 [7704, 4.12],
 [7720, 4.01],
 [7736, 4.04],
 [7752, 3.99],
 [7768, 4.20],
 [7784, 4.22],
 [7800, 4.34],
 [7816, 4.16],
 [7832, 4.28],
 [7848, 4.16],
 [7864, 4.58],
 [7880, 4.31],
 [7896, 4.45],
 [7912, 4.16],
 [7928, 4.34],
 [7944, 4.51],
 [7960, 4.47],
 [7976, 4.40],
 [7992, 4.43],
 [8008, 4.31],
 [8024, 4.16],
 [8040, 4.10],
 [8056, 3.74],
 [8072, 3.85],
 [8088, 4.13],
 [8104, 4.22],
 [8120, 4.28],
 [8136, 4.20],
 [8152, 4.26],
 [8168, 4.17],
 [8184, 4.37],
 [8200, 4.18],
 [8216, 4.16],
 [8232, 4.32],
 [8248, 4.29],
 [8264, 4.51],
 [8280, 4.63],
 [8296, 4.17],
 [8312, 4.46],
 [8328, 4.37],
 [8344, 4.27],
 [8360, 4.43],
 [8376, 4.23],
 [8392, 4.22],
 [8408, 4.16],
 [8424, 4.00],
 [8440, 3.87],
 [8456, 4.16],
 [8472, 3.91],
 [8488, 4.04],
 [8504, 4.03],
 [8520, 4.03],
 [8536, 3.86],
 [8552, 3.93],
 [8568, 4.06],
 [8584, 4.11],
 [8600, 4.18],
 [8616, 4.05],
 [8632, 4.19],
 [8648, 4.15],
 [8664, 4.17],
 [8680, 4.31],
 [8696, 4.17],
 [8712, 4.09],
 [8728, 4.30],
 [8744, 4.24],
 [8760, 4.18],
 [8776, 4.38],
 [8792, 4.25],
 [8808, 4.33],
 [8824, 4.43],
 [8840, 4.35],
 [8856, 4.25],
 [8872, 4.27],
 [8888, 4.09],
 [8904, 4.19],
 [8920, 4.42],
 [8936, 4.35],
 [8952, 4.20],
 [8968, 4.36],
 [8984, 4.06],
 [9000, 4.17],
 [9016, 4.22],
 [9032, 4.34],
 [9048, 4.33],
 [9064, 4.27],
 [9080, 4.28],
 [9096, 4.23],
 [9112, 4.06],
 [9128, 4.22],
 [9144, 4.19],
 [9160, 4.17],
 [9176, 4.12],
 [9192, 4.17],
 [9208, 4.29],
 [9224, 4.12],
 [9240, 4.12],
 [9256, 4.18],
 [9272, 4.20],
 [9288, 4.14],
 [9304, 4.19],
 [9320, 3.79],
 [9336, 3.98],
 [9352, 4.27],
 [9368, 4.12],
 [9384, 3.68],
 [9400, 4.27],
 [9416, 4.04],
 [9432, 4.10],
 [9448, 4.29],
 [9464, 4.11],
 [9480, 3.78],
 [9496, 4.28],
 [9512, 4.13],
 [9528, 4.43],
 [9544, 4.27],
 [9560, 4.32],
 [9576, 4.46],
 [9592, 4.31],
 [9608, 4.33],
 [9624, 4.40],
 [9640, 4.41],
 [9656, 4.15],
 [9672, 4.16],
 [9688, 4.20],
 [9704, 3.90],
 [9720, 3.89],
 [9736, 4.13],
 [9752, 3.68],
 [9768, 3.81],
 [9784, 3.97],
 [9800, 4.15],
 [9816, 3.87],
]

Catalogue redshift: 0.37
